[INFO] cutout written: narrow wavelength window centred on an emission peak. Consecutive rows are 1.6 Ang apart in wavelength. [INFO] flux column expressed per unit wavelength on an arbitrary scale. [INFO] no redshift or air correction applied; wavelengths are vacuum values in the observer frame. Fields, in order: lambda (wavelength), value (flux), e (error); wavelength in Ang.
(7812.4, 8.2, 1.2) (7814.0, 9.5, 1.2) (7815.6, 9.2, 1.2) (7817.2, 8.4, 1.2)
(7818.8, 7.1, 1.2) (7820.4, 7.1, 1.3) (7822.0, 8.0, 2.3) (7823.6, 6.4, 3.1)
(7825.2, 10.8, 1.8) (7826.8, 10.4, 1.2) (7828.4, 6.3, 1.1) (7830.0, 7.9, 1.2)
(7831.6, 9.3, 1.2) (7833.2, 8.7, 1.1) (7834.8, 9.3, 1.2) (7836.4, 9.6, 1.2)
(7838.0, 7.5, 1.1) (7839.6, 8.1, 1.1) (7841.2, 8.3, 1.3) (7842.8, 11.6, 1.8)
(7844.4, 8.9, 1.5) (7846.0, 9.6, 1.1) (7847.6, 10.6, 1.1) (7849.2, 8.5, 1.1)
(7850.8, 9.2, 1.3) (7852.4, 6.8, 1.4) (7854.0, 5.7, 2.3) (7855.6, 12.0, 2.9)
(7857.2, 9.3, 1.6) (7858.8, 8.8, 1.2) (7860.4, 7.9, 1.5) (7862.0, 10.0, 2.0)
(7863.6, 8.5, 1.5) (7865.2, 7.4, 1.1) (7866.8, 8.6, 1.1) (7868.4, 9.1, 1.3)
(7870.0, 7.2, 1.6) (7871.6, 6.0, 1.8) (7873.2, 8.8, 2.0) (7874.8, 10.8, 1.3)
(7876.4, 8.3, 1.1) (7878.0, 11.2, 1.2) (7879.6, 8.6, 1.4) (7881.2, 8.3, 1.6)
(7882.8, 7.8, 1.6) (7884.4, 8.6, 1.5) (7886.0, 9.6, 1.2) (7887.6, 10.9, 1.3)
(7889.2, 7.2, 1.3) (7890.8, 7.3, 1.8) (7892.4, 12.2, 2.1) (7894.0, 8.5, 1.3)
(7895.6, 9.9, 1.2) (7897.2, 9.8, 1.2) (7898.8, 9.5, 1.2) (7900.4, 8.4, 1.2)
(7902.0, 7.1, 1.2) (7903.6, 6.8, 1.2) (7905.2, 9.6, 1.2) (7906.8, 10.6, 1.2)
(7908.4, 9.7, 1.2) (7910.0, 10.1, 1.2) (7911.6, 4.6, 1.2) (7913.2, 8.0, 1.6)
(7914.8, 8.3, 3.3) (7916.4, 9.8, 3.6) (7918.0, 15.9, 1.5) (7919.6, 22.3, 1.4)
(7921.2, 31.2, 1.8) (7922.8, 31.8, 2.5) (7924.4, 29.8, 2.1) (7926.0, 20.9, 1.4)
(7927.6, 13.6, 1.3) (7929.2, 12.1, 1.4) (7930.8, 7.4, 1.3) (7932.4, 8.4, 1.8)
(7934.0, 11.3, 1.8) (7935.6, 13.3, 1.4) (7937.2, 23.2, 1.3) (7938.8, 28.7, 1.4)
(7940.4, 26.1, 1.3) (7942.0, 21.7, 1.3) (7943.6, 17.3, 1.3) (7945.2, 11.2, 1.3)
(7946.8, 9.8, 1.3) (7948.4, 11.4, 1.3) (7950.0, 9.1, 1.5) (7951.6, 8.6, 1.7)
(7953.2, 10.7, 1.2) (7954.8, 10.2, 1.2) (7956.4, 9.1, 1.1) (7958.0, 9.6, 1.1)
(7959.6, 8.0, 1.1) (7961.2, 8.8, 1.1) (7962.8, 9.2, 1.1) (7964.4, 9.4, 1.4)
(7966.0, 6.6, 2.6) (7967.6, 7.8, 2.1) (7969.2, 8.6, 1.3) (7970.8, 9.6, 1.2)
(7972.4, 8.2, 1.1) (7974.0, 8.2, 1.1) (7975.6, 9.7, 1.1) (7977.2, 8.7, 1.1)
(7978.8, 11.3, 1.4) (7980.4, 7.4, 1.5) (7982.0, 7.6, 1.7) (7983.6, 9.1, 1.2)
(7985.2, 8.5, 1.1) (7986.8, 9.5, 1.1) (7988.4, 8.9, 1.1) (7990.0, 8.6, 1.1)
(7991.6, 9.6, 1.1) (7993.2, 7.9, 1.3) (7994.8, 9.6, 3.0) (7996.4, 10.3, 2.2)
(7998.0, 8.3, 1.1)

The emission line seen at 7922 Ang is [S II] 6716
